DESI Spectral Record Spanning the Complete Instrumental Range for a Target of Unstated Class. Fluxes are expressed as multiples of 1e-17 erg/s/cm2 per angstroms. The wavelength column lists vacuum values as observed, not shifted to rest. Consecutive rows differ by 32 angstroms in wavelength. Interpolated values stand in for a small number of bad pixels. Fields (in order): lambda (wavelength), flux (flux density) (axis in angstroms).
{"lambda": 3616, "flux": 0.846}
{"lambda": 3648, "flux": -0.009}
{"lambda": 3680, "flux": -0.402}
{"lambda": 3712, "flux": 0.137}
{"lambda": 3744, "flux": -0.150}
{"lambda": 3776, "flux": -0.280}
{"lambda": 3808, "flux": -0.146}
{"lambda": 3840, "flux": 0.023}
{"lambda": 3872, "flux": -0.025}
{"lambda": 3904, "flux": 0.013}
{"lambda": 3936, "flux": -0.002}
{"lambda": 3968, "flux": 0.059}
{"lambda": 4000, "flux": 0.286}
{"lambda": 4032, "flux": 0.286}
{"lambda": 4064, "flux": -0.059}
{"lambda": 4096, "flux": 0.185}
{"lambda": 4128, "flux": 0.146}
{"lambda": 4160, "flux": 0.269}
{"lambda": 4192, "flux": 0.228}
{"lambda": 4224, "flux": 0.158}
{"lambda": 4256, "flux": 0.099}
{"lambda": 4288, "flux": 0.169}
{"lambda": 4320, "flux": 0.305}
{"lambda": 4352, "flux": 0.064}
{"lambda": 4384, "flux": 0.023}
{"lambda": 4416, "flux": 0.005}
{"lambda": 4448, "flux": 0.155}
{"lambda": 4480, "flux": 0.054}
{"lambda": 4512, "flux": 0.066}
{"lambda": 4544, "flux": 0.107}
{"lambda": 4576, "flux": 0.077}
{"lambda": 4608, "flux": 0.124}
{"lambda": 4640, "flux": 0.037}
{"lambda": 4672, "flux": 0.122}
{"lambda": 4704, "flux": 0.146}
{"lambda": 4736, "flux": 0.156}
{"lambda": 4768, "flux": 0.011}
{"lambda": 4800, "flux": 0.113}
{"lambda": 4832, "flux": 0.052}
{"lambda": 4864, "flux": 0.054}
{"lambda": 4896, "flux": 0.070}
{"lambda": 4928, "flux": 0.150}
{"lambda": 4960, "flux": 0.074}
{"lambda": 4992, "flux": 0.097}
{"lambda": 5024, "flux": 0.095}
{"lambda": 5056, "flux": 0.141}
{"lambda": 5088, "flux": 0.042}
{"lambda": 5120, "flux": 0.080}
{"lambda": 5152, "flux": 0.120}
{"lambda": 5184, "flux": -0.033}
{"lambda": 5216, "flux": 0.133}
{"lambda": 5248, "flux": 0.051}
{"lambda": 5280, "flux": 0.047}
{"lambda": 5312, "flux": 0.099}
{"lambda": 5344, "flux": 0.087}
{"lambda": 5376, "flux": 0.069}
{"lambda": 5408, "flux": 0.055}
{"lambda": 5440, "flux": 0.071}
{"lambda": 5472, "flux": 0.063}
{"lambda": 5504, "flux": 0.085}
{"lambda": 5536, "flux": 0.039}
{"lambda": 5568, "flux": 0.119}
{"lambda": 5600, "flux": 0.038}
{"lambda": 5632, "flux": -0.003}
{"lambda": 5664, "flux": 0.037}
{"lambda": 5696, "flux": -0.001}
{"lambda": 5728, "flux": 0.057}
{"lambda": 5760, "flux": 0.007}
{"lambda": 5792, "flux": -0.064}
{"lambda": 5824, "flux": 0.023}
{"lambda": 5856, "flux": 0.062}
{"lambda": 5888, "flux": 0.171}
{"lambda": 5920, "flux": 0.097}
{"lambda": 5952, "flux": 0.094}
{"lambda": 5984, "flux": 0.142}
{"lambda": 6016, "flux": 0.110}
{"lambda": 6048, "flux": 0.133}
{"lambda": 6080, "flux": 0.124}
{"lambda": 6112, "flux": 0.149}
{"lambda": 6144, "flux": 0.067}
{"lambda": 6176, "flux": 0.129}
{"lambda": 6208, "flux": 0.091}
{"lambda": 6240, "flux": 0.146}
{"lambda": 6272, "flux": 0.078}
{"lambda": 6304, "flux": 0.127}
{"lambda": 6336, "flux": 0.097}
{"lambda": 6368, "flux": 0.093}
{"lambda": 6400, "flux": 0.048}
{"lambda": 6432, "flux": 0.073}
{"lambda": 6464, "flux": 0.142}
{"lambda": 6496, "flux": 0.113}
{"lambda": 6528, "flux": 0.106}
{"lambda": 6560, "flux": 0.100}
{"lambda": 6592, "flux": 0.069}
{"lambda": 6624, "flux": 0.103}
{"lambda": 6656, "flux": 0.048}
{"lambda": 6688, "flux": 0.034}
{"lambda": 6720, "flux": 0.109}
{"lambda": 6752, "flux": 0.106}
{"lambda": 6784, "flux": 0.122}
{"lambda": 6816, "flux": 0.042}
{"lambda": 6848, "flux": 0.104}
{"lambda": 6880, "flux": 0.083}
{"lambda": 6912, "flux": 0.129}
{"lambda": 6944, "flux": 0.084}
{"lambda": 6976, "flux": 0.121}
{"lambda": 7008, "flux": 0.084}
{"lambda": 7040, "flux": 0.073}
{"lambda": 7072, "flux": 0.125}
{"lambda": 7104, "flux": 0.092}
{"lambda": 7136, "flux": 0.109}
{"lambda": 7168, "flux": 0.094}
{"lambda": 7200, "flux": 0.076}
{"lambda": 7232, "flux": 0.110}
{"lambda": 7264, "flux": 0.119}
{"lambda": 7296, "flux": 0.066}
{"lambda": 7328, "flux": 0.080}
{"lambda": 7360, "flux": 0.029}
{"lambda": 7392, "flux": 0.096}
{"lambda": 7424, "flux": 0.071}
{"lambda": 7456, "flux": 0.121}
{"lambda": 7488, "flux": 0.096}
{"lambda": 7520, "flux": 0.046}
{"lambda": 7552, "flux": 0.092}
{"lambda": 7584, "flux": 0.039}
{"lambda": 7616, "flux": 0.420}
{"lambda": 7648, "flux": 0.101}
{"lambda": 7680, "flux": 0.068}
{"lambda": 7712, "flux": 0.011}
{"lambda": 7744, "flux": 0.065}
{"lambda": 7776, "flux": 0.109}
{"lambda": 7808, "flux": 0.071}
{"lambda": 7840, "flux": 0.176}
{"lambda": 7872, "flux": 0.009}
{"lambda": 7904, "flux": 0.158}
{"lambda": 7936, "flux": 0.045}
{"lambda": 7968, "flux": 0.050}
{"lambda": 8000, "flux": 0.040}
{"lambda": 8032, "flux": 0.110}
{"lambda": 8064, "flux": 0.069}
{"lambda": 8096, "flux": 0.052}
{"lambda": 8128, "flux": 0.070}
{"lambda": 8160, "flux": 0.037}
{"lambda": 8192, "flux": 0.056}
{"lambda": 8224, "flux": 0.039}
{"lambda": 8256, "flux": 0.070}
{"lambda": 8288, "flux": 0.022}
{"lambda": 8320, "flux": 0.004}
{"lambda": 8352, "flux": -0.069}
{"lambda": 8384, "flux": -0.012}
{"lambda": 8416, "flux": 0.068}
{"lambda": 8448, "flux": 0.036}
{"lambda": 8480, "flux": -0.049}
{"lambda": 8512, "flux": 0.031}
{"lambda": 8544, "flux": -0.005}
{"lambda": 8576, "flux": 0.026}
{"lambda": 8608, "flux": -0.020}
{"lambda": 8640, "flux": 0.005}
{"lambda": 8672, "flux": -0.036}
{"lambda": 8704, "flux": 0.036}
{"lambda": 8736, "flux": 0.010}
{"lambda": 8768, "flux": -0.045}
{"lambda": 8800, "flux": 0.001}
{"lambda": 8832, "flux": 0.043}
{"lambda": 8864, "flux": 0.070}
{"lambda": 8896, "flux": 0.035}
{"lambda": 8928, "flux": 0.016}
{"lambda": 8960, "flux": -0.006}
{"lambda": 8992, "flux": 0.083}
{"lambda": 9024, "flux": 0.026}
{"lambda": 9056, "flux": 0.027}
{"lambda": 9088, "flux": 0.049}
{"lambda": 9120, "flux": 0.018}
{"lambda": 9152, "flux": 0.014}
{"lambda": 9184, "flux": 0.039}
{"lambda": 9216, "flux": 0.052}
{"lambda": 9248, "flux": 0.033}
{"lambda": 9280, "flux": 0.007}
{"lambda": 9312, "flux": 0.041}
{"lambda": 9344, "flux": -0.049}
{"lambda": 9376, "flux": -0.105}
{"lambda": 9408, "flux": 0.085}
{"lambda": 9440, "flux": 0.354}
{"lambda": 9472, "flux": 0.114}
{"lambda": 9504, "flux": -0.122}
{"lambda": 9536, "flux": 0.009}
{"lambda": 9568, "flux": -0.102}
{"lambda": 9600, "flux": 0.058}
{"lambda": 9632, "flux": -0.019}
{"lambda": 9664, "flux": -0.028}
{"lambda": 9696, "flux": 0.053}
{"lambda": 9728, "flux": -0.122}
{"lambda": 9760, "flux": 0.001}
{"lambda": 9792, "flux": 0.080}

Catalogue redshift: 0.524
